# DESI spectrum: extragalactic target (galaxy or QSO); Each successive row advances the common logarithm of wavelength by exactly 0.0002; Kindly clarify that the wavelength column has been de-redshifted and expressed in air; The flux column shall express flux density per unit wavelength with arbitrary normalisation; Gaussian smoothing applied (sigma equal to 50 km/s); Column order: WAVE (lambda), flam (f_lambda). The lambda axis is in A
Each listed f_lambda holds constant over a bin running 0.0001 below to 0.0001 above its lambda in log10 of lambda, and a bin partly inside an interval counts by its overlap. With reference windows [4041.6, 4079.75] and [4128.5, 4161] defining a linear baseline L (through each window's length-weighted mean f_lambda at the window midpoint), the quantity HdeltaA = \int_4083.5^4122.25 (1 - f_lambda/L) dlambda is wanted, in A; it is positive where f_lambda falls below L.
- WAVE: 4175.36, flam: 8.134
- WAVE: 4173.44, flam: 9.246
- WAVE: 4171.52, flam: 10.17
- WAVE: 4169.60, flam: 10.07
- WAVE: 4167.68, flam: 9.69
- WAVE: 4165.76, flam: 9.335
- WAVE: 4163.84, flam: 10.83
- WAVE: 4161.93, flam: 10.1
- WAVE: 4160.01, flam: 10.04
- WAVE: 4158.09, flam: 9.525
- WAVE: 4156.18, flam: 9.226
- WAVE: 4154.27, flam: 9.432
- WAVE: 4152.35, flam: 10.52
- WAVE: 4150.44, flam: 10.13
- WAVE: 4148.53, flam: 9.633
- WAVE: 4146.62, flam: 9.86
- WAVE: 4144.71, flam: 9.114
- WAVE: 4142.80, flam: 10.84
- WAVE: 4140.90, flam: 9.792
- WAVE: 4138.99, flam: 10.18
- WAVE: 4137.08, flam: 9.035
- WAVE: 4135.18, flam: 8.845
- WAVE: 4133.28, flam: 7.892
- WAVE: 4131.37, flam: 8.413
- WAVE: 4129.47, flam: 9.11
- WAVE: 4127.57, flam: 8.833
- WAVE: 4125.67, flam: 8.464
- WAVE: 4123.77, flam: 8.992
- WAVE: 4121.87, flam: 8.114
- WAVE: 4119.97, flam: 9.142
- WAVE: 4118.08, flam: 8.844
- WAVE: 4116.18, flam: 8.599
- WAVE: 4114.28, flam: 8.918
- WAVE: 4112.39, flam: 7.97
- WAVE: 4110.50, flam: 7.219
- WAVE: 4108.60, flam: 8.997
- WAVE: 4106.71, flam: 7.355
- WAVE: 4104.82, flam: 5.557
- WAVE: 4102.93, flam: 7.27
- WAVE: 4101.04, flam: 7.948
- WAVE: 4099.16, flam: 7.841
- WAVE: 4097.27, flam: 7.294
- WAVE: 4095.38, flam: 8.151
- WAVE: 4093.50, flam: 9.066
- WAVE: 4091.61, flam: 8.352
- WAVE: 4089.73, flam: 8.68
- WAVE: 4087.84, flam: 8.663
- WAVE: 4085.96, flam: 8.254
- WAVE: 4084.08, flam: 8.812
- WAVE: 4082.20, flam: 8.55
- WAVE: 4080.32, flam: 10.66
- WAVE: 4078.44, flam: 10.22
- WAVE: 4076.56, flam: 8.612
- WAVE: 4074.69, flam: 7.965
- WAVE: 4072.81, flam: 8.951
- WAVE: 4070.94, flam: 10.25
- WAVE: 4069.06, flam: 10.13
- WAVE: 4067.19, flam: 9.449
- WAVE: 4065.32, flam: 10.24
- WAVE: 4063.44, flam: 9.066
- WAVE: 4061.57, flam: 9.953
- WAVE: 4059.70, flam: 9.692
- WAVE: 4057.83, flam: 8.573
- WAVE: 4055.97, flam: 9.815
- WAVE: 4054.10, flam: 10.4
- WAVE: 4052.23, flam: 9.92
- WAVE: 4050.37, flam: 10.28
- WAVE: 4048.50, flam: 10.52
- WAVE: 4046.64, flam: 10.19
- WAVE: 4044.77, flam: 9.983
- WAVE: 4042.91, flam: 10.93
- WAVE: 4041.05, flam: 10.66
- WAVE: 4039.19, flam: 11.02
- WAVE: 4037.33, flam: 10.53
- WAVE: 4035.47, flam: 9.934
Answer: 6.0 A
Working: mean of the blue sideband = 9.77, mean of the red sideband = 9.51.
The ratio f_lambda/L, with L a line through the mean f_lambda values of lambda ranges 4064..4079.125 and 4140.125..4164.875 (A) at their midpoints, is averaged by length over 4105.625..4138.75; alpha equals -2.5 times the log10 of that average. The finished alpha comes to 0.14 mag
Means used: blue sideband 9.45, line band 8.54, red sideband 9.93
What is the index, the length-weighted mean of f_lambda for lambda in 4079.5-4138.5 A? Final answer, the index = 8.39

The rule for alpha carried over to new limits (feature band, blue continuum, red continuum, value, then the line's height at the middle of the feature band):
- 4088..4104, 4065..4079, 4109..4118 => 0.09 mag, 8.77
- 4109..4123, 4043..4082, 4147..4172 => 0.17 mag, 9.83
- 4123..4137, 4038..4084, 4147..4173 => 0.14 mag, 9.87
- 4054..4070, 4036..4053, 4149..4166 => 0.08 mag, 10.4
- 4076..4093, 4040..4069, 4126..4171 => 0.10 mag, 9.86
